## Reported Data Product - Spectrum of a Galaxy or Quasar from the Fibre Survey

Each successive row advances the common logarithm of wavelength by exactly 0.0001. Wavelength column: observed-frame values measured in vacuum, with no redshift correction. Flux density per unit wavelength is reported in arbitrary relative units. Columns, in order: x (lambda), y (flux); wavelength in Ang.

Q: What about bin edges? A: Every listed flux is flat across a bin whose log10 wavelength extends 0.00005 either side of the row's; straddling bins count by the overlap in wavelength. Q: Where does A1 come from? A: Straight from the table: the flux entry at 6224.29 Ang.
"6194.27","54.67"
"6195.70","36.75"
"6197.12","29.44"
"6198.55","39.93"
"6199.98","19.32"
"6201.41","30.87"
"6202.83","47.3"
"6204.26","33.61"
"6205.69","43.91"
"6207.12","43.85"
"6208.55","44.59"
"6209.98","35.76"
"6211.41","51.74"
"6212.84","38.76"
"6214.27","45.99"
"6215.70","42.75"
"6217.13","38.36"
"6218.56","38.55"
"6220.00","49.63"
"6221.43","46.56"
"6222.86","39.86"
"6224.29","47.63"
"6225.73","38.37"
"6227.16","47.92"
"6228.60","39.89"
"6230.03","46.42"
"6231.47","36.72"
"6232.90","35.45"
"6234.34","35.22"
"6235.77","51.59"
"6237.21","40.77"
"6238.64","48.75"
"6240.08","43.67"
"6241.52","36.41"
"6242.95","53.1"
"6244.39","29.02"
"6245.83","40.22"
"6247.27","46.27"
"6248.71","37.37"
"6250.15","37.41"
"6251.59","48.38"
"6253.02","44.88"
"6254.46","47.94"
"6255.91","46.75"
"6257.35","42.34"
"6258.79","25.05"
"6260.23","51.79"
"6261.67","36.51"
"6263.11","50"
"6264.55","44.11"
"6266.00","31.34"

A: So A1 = 47.63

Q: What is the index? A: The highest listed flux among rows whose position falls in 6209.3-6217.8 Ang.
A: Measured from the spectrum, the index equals 51.74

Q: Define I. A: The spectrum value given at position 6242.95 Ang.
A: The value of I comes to 53.1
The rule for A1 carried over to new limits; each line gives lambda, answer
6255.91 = 46.75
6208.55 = 44.59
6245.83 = 40.22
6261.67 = 36.51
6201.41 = 30.87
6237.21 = 40.77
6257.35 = 42.34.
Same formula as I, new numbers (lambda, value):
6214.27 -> 45.99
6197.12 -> 29.44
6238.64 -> 48.75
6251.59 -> 48.38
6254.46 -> 47.94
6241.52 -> 36.41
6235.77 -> 51.59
